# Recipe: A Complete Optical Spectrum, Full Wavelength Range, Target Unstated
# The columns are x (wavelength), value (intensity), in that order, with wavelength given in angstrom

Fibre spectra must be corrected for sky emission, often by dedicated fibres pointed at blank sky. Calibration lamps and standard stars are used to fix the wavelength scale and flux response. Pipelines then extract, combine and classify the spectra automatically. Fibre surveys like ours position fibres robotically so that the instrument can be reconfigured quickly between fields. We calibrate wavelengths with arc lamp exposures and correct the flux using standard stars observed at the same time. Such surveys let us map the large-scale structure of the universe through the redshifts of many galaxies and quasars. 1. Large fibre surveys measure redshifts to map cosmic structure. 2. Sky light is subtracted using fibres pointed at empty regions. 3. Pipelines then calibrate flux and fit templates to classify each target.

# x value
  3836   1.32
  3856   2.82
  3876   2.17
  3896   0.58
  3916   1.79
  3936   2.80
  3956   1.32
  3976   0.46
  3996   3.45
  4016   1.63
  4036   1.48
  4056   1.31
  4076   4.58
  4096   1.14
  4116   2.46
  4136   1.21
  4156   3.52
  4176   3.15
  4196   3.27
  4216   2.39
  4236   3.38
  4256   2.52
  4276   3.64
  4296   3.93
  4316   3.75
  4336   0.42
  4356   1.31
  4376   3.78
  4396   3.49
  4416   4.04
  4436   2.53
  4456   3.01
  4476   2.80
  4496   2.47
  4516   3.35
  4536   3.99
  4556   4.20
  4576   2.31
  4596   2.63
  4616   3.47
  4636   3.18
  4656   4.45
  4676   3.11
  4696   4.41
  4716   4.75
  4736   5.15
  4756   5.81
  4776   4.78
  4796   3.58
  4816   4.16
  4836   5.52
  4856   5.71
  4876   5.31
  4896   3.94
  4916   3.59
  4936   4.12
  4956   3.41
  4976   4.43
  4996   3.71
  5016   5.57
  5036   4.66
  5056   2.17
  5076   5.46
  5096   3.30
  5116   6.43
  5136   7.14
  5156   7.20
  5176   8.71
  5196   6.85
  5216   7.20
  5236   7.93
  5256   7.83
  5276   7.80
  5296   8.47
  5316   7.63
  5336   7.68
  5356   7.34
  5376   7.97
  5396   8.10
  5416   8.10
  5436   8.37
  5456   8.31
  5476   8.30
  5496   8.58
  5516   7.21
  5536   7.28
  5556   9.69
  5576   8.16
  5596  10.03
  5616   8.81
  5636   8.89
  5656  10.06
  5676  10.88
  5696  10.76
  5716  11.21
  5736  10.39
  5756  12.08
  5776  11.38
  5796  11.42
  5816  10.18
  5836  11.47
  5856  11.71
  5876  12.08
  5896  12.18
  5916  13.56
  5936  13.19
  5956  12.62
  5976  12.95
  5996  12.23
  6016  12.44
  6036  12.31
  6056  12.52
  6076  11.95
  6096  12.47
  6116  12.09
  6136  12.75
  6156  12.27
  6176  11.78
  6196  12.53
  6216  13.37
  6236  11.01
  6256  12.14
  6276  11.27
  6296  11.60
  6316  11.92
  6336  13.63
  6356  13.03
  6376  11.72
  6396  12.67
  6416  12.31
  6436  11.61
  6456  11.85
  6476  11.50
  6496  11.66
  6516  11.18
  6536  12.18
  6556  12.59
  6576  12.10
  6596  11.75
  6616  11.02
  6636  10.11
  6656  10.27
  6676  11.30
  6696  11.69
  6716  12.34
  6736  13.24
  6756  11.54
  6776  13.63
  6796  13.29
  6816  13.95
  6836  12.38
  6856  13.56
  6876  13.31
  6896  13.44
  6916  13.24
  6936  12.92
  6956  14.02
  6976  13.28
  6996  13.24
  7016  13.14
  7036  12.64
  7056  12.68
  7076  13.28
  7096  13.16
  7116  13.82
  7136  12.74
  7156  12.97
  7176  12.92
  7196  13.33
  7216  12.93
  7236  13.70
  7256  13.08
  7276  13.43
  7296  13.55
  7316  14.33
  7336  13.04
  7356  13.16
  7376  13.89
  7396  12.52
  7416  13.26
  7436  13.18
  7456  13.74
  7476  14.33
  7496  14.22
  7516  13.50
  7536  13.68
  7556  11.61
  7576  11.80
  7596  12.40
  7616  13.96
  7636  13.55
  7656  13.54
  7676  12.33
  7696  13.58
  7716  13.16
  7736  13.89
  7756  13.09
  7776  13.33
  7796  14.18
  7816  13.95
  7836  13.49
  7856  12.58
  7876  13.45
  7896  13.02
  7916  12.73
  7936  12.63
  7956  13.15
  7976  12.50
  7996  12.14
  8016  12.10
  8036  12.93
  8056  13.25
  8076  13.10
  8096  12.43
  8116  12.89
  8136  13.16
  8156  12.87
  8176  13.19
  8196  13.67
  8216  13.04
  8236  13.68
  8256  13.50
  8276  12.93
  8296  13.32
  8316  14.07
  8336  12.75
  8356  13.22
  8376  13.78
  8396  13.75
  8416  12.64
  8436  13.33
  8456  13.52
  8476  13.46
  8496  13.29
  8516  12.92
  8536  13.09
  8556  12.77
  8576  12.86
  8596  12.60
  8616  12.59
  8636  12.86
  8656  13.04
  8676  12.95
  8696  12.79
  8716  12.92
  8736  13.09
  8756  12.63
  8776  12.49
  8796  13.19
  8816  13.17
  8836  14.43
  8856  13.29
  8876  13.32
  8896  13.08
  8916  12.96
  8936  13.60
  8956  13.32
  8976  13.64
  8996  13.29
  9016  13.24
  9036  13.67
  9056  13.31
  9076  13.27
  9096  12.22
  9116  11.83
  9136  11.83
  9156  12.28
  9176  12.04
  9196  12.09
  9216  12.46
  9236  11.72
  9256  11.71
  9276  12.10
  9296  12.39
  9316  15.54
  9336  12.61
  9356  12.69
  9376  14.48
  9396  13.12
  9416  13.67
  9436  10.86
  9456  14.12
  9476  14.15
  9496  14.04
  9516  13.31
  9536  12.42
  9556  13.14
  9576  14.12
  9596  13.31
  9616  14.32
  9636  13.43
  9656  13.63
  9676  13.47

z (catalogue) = 0.283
